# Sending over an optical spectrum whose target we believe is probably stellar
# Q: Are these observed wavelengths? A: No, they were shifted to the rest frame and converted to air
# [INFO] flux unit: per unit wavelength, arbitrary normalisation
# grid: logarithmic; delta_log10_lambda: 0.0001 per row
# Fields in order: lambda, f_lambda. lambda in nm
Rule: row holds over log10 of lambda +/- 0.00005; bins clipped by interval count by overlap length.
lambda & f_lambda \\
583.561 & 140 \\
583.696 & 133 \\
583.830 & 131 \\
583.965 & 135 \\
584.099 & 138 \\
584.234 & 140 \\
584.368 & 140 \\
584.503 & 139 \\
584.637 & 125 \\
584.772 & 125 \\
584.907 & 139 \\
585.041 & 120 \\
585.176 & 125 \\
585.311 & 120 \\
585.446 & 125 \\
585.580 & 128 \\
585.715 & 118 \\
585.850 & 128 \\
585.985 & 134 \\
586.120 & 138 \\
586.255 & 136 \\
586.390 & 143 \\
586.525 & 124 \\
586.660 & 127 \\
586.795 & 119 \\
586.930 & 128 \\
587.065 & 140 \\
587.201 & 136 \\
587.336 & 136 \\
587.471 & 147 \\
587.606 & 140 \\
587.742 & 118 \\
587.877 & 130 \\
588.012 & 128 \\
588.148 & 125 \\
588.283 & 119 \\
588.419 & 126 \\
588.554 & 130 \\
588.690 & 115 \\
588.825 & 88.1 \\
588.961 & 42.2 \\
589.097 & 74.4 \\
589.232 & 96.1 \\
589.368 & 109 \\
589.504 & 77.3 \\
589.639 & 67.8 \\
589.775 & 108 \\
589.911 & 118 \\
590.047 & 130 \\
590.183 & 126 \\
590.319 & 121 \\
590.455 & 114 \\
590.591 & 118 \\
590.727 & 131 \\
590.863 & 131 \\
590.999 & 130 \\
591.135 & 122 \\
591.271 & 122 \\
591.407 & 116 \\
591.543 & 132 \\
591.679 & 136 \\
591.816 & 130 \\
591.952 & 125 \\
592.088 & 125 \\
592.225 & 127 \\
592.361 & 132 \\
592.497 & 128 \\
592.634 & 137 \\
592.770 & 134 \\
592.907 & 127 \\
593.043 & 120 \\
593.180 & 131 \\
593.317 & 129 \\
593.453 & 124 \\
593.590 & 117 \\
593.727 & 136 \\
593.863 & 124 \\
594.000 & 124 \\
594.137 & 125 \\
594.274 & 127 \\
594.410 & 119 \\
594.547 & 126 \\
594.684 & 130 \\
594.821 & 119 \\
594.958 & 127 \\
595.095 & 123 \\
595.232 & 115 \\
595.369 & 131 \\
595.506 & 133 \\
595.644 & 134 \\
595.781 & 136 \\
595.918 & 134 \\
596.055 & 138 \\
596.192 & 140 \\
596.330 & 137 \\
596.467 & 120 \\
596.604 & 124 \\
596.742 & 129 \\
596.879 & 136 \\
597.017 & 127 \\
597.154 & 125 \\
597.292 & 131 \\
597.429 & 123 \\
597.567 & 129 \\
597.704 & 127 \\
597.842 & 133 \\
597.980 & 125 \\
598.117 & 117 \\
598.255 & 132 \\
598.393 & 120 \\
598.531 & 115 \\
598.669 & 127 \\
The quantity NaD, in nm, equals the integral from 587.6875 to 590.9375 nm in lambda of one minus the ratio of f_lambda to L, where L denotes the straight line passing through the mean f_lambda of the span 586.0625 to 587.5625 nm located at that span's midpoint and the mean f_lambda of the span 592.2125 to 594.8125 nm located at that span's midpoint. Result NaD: 0.53 nm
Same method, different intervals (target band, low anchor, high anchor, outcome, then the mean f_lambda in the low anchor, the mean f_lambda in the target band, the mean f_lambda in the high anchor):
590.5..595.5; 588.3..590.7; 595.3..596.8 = -0.31 nm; 104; 126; 132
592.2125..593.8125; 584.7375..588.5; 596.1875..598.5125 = 0.00 nm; 129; 129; 127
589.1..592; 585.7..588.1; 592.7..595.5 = 0.28 nm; 132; 116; 126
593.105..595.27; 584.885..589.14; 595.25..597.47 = 0.07 nm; 123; 125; 131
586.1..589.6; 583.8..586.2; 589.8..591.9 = 0.26 nm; 130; 118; 125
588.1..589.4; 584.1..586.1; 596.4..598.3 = 0.27 nm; 130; 102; 127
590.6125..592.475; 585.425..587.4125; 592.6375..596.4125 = 0.03 nm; 131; 127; 128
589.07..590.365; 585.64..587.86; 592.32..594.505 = 0.26 nm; 132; 103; 127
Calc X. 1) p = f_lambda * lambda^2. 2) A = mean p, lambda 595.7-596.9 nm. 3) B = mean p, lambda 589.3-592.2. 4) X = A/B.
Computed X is 1.1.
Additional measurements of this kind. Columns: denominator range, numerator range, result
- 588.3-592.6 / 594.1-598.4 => 1.14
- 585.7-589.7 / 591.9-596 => 1.10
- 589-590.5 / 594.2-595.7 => 1.25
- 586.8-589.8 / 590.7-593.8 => 1.15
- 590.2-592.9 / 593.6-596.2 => 1.02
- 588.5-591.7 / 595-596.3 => 1.22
